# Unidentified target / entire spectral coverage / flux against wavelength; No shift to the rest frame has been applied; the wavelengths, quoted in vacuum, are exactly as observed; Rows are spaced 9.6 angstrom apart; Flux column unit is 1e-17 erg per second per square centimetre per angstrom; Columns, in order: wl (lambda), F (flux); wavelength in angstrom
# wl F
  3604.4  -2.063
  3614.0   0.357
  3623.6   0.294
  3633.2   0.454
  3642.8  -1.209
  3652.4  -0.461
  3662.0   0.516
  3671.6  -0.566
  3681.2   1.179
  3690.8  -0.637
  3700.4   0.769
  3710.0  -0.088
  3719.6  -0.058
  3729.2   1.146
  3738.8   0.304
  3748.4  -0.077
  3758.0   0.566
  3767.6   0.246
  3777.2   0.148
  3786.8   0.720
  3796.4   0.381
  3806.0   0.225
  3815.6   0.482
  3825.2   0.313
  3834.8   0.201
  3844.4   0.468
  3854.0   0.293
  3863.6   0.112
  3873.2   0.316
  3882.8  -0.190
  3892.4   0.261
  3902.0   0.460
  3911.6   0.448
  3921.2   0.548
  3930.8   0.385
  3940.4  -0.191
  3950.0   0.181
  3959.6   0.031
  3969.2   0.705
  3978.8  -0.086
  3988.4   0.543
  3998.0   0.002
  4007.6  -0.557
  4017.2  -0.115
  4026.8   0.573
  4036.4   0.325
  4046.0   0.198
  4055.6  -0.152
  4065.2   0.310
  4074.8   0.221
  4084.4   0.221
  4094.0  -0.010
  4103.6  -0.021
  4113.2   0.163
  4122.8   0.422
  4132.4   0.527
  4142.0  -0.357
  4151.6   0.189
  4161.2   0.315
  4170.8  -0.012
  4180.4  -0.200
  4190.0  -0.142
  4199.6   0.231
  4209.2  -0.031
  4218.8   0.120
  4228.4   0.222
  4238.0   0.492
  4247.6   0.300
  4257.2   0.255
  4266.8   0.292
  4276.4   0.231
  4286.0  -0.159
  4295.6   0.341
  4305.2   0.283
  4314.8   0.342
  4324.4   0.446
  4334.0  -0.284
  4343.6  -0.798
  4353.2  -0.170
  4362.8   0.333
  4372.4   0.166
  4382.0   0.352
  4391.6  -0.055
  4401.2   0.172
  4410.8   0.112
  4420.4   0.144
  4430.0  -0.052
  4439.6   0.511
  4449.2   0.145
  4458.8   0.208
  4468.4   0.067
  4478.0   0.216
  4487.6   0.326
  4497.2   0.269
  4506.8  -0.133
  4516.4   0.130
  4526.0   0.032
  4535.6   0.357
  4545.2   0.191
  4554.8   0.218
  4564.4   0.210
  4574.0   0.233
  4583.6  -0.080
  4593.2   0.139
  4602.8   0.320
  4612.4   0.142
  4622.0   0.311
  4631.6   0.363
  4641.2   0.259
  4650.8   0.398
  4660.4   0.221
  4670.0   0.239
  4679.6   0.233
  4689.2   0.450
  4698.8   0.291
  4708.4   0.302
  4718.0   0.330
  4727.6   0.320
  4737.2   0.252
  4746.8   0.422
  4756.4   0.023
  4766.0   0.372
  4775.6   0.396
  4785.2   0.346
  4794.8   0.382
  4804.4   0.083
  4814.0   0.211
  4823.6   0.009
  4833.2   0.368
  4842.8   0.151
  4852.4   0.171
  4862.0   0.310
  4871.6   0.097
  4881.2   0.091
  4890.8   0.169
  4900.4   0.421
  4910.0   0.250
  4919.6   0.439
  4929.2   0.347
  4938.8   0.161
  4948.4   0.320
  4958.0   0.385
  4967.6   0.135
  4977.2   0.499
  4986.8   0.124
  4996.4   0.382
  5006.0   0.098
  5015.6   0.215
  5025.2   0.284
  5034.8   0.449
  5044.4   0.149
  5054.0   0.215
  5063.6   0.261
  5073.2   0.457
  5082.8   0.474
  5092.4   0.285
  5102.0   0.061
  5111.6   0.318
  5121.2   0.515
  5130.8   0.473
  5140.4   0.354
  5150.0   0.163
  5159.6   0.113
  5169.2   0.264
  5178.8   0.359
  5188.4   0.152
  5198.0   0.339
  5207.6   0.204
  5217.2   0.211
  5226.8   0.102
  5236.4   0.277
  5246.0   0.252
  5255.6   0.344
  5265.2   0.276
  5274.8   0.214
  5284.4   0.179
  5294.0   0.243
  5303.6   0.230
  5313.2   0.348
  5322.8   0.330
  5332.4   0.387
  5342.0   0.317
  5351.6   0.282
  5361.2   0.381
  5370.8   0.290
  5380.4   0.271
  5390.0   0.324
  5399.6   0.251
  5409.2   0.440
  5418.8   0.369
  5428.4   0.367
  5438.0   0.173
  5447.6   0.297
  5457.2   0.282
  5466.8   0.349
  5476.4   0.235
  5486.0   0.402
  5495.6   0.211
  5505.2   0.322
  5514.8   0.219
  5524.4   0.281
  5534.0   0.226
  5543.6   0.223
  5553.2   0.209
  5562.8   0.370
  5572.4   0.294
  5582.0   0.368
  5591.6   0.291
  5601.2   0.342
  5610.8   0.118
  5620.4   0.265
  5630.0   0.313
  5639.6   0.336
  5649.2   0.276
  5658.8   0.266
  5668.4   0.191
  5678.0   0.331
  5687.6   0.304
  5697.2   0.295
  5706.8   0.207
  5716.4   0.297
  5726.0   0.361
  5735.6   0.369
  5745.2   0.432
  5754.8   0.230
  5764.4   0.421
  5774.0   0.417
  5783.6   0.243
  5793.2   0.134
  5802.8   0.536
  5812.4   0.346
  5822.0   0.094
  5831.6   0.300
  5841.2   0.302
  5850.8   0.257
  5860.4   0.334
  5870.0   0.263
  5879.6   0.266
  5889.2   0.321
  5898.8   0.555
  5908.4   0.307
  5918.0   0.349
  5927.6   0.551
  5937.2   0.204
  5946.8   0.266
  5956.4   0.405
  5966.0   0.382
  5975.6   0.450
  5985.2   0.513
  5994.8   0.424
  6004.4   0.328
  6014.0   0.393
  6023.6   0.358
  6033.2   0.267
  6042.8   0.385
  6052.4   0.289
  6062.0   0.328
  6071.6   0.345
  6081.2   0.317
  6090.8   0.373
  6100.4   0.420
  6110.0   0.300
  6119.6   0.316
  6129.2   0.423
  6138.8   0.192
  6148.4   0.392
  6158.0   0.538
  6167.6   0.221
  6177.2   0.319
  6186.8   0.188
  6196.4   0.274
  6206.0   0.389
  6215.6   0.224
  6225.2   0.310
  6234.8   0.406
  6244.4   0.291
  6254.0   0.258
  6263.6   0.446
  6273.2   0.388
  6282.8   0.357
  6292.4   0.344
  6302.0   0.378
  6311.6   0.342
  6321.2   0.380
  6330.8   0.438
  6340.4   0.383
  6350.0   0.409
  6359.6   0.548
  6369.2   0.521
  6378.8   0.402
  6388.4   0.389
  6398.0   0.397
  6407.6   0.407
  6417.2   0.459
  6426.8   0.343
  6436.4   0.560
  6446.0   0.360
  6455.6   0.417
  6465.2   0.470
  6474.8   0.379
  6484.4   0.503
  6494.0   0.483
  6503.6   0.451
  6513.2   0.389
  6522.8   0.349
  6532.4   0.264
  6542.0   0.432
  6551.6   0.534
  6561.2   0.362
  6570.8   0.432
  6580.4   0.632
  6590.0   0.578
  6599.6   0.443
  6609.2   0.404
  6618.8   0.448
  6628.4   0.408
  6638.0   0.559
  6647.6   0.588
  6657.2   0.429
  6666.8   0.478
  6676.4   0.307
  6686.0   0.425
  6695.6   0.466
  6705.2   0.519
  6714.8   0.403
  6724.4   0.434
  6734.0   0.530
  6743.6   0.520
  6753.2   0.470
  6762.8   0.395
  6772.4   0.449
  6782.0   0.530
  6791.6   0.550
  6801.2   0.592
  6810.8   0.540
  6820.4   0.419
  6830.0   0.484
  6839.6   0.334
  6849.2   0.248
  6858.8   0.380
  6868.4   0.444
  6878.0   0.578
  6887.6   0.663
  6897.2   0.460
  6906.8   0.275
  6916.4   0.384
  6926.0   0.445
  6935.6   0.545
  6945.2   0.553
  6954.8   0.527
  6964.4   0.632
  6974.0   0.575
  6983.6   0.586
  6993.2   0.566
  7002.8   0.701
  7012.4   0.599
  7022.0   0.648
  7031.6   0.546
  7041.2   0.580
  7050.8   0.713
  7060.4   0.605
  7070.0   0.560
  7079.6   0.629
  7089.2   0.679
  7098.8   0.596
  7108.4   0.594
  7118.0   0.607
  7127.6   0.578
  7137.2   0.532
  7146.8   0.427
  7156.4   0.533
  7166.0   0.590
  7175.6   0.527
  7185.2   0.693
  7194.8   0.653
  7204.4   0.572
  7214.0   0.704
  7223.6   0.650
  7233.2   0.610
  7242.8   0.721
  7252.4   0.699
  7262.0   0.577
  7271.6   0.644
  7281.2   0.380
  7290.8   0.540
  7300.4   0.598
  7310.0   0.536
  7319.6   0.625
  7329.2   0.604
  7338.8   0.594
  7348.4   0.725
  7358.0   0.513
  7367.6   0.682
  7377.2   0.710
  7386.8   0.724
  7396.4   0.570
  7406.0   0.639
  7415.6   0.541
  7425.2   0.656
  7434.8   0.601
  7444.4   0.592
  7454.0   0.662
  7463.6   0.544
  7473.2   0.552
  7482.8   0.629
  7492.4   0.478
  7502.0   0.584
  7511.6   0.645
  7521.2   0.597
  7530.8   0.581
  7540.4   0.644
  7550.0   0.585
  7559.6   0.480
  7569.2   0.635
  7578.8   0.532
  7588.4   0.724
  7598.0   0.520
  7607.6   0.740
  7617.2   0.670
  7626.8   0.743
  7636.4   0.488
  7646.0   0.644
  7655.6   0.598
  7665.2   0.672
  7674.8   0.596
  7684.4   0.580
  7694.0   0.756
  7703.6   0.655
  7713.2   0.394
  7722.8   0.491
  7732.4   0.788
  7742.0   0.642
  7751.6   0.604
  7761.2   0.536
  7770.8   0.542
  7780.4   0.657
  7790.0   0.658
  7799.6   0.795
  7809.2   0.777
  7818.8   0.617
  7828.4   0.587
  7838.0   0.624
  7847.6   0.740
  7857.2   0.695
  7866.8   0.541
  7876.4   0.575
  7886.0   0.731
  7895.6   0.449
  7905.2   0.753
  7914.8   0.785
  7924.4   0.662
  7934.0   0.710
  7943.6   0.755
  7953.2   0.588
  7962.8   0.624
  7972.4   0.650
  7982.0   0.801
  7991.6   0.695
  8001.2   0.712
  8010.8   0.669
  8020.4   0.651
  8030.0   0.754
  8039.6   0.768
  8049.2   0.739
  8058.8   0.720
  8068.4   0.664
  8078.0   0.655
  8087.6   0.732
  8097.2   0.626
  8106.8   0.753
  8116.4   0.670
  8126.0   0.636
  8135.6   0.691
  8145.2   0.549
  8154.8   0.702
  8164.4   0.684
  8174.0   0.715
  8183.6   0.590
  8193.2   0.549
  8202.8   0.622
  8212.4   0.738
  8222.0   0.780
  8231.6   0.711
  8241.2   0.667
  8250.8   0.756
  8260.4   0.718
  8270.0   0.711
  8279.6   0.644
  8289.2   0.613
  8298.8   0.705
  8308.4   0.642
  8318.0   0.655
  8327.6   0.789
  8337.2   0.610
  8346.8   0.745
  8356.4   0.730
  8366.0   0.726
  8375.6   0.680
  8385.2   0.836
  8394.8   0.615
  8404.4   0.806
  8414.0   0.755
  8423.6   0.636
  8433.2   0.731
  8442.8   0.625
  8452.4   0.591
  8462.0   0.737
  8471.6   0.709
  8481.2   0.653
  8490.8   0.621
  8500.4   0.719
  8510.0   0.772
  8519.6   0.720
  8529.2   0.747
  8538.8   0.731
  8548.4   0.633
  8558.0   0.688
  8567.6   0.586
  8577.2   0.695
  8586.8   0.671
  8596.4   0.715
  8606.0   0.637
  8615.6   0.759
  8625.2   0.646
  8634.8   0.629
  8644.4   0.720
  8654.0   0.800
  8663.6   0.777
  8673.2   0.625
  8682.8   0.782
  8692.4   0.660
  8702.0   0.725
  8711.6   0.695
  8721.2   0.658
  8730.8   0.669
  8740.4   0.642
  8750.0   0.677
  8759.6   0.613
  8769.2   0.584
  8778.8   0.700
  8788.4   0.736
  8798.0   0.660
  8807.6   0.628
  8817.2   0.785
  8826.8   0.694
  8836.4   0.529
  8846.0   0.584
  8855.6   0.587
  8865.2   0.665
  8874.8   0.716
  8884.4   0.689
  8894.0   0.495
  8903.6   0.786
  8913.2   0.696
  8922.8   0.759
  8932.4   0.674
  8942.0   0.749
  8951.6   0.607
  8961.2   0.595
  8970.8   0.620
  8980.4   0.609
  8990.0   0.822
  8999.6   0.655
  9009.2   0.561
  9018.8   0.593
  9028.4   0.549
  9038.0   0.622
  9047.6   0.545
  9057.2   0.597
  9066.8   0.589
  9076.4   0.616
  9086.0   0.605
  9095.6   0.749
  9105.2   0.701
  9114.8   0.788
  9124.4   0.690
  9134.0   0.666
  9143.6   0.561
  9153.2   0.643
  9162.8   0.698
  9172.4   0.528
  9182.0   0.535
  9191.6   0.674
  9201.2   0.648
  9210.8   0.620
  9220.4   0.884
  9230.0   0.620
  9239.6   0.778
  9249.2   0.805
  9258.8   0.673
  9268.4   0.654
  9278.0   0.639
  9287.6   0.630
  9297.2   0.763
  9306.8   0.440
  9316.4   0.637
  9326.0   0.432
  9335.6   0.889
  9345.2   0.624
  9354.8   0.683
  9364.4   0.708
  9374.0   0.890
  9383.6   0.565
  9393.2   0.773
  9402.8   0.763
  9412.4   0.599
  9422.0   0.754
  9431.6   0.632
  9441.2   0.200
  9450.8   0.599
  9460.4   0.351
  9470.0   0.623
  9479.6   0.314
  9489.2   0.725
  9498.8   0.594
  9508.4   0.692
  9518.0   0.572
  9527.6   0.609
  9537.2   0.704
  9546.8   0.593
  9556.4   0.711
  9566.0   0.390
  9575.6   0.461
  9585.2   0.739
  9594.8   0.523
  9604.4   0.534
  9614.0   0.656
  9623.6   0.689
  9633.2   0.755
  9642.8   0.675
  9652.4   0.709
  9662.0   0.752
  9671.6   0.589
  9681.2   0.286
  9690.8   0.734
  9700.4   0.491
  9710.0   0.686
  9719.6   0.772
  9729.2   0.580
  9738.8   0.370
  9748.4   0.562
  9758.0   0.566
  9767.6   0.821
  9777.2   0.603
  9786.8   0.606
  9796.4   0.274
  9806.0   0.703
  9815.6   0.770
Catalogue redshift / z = 0.741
